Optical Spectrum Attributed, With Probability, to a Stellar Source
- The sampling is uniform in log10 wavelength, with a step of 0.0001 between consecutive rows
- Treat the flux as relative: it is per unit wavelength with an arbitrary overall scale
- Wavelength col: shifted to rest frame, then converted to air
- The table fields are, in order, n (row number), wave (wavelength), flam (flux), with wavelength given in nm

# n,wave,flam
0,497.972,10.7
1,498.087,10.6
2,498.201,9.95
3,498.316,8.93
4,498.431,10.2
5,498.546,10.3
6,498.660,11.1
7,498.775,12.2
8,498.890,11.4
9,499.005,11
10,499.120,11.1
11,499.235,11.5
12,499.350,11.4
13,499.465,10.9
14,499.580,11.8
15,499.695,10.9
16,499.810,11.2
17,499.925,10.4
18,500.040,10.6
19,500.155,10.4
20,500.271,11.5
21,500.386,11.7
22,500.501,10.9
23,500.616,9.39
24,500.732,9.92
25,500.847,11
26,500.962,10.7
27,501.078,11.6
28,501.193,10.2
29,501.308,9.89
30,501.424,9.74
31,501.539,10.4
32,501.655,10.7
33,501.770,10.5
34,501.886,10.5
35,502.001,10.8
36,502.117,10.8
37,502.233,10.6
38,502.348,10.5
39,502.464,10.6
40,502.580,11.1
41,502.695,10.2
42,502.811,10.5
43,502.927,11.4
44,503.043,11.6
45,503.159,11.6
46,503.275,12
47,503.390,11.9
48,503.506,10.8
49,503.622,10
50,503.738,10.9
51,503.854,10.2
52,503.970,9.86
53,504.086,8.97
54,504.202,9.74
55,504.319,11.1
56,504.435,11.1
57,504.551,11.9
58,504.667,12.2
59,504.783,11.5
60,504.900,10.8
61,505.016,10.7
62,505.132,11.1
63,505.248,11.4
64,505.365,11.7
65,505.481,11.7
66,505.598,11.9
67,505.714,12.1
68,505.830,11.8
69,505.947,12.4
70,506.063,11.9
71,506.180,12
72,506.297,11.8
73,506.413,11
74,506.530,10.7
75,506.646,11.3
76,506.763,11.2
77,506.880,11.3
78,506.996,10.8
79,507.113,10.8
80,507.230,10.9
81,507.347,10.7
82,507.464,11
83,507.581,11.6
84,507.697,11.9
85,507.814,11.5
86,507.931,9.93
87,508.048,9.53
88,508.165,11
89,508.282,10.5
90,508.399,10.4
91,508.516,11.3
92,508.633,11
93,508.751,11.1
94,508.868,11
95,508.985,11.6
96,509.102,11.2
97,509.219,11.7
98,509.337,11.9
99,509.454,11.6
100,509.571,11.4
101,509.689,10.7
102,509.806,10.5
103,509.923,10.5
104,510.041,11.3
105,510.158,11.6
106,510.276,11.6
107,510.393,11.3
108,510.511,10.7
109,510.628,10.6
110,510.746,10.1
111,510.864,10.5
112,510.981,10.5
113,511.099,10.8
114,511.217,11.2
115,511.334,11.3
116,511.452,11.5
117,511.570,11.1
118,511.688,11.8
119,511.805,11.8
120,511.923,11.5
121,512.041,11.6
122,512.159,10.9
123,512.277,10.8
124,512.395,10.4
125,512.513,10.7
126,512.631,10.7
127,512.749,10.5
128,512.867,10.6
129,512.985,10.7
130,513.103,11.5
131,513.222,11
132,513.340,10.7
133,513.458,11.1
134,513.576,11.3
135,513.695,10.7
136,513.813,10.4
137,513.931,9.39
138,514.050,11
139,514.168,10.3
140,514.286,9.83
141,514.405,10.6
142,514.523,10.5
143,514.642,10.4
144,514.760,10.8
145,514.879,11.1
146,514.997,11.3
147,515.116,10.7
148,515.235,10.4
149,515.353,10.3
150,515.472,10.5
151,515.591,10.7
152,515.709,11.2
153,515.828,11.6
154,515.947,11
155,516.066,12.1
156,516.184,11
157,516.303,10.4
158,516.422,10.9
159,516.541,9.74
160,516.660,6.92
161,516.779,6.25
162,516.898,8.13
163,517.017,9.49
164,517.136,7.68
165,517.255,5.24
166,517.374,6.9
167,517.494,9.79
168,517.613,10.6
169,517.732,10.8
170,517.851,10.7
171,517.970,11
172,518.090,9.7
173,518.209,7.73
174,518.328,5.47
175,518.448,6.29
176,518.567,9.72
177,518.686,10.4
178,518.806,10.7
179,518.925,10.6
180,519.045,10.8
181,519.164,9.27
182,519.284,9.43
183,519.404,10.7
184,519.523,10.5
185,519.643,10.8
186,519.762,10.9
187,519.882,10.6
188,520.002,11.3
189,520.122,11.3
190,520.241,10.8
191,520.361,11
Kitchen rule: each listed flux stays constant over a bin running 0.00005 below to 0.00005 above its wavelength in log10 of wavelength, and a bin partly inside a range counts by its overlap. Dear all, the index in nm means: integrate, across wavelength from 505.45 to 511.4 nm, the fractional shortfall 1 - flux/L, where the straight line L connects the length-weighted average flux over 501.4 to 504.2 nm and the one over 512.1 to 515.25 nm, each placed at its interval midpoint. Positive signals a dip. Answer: -0.26 nm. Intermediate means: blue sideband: 10.7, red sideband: 10.7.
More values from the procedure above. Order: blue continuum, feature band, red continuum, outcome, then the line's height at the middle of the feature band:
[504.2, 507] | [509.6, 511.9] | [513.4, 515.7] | -0.01 nm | 11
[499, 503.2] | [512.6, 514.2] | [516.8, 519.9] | -0.16 nm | 9.75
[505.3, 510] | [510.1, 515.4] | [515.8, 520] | -0.24 nm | 10.4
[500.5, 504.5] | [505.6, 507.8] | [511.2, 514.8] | -0.14 nm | 10.7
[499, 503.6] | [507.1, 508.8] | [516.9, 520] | -0.09 nm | 10.3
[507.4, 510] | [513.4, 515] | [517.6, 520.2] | -0.02 nm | 10.5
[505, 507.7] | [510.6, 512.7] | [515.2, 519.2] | -0.10 nm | 10.5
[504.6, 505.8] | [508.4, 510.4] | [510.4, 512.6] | -0.01 nm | 11.2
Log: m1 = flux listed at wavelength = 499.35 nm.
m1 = 11.4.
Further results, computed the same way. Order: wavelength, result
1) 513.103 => 11.5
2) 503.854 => 10.2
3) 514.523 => 10.5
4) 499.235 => 11.5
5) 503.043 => 11.6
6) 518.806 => 10.7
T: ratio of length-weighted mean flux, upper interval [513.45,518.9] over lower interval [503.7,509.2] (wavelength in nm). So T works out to 0.88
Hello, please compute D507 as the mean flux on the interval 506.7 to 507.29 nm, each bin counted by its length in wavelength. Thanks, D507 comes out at 11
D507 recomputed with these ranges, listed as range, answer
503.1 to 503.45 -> 11.8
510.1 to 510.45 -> 11.5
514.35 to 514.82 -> 10.6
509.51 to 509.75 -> 11.1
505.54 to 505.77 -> 12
